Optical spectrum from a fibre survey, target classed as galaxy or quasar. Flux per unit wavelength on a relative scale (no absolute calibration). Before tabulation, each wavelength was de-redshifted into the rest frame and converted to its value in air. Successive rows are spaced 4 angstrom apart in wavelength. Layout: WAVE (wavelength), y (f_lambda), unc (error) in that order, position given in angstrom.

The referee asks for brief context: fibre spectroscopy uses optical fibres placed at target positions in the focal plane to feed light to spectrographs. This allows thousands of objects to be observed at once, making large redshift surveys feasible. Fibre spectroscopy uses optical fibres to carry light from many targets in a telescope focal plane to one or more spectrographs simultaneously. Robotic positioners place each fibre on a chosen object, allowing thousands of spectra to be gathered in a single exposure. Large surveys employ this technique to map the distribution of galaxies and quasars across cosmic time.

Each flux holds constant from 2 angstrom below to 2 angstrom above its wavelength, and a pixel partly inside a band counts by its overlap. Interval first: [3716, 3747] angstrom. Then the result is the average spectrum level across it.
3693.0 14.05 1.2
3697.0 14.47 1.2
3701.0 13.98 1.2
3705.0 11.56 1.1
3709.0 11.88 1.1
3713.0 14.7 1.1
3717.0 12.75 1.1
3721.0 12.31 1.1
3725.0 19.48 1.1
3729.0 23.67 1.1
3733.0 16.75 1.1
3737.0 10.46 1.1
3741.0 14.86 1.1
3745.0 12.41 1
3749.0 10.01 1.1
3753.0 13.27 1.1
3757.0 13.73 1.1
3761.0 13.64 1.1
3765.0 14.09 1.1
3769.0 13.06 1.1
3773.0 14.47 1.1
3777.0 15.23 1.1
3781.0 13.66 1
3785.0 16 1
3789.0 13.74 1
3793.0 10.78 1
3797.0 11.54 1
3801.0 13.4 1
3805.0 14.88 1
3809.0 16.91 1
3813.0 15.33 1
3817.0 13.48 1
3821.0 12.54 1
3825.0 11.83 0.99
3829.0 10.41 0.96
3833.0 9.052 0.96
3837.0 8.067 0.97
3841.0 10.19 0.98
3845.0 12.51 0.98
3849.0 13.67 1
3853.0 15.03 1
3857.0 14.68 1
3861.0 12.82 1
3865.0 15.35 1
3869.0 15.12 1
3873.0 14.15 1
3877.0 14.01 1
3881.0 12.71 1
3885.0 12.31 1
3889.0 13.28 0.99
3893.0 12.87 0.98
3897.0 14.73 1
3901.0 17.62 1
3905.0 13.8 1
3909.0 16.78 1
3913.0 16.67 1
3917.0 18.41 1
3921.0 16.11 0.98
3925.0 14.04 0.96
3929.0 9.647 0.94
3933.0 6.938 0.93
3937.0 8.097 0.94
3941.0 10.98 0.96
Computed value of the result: 15.4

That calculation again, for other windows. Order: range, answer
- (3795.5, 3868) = 12.9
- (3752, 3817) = 14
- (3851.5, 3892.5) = 13.9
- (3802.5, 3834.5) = 13.1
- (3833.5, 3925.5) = 14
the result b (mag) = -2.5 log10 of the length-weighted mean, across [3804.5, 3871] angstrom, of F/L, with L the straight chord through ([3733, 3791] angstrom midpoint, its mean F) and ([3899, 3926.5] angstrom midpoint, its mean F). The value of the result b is 0.15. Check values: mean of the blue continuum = 13.6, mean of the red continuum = 16.2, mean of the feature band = 13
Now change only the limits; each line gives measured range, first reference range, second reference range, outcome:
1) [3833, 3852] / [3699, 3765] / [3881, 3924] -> 0.31 mag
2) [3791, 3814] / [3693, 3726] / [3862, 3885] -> 0.01 mag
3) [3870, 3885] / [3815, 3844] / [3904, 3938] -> -0.11 mag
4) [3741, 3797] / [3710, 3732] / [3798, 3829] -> 0.12 mag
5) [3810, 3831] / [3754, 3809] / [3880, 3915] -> 0.09 mag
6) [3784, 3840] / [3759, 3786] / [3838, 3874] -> 0.11 mag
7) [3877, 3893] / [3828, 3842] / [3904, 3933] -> -0.04 mag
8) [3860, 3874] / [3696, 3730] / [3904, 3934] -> -0.01 mag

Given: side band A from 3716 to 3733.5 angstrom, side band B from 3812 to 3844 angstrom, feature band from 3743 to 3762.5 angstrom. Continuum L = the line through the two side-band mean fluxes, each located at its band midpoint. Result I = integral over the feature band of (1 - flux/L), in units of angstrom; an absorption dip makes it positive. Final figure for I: 3.8 angstrom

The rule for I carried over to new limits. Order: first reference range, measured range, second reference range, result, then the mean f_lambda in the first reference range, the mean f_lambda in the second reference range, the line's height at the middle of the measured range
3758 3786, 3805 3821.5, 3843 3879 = -0.7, 14.2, 14.1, 14.2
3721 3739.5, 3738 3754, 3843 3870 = 4.0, 16.9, 14.1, 16.6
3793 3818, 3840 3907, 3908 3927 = 6.9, 14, 16.4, 15.5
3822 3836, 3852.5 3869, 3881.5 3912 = -2.9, 10.4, 14.5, 12.3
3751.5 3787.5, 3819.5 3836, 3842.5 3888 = 3.8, 14.1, 13.8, 13.9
